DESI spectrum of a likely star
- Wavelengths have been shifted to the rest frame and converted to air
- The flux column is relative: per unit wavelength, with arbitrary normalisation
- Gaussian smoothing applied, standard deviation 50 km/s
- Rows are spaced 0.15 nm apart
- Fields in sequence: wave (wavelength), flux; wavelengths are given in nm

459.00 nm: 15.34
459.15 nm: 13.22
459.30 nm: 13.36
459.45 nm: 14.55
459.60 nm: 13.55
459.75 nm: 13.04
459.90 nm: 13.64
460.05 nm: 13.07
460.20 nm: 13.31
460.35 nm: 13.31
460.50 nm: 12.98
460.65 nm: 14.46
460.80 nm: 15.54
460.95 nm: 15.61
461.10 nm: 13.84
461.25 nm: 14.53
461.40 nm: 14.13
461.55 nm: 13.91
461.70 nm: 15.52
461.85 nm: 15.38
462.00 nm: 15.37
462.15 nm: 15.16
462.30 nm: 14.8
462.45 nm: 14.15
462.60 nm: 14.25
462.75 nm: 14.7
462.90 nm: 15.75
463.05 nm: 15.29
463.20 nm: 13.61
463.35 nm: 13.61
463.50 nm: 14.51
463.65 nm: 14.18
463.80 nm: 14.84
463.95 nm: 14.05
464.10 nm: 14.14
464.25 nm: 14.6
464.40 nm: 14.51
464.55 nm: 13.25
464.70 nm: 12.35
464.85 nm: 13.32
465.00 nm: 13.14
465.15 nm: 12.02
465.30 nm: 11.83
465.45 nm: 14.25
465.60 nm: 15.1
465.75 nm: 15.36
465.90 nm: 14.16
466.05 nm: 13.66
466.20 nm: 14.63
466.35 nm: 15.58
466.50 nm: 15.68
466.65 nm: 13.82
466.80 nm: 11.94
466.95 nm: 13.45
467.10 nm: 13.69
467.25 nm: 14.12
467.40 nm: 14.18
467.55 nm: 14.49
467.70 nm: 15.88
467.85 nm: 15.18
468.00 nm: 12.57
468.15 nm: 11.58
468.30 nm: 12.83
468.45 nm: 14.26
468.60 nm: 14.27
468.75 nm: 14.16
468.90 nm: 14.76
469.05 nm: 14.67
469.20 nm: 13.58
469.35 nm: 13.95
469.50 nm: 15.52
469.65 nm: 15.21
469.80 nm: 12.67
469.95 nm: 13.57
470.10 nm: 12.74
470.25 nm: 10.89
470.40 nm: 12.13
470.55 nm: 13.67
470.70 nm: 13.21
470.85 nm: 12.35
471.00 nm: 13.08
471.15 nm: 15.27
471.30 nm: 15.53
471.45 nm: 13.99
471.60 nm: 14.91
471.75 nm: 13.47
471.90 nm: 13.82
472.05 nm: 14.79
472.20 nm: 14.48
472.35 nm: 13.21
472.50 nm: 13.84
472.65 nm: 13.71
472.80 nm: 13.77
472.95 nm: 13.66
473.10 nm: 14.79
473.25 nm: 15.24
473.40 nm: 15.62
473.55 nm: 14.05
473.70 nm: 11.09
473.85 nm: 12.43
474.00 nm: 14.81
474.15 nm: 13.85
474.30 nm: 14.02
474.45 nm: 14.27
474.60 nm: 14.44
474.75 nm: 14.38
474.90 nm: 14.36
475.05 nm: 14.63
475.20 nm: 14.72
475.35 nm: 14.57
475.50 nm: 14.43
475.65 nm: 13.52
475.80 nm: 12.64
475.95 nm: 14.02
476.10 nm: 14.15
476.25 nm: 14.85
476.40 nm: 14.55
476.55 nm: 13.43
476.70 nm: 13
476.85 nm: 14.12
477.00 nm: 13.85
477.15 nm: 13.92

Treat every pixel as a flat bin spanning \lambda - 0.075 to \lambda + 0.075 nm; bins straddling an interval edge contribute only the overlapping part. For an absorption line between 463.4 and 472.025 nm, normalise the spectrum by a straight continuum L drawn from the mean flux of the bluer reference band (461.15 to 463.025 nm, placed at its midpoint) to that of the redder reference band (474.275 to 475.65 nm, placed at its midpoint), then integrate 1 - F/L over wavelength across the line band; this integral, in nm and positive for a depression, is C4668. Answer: 0.44 nm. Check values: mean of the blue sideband 14.8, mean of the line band 13.9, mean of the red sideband 14.4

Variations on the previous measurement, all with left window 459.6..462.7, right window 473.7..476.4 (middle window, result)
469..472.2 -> 0.08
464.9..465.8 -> 0.04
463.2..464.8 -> 0.03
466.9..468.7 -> 0.04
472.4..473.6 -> -0.02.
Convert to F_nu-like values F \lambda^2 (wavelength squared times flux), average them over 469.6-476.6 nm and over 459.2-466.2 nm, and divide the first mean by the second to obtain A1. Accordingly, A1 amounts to 1.0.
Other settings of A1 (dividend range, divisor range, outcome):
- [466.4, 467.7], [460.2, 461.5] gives 1.01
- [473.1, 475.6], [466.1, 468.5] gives 1.05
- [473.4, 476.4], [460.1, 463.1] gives 1.02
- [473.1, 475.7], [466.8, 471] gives 1.06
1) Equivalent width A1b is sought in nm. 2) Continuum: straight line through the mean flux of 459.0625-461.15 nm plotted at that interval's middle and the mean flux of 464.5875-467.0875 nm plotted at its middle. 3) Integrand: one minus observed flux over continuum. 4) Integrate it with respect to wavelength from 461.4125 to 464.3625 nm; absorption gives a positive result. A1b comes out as -0.17 nm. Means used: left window 13.8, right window 13.8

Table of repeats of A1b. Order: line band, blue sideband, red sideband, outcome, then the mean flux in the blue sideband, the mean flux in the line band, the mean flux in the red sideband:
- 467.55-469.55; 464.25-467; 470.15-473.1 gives -0.05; 13.8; 14.1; 13.7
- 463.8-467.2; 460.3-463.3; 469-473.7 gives 0.11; 14.6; 13.9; 13.9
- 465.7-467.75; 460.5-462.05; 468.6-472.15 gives -0.02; 14.7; 14.3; 13.8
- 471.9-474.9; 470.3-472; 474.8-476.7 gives -0.02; 13.7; 14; 14.1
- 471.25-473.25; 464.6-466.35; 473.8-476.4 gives -0.02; 13.7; 14.2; 14.2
